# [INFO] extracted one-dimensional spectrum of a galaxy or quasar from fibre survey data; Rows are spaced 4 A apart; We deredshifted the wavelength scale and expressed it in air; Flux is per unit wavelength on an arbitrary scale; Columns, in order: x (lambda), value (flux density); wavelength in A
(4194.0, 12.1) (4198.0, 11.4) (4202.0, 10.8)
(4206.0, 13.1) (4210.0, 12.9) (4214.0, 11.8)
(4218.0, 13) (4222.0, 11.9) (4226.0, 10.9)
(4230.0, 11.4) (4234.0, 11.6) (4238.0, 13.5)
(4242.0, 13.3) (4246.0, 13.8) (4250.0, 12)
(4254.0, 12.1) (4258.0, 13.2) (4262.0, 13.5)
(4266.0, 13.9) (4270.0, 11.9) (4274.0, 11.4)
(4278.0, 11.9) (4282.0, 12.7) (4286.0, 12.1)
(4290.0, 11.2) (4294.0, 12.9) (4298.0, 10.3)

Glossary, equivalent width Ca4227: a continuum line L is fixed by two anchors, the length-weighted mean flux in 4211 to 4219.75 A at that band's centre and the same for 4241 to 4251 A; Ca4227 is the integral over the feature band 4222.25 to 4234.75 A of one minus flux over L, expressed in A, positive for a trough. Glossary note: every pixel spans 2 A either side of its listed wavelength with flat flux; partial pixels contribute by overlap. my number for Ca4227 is 1.3 A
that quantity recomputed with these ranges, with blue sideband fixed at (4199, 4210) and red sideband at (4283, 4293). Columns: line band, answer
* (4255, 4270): -1.61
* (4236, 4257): -1.71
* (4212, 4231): 0.34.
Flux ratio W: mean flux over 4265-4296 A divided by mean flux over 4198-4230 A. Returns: 1.0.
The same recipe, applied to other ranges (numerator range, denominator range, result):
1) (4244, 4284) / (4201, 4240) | 1.04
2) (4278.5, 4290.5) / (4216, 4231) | 1.02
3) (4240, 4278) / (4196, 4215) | 1.06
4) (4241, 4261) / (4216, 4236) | 1.10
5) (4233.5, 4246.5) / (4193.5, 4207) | 1.12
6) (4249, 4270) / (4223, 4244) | 1.06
